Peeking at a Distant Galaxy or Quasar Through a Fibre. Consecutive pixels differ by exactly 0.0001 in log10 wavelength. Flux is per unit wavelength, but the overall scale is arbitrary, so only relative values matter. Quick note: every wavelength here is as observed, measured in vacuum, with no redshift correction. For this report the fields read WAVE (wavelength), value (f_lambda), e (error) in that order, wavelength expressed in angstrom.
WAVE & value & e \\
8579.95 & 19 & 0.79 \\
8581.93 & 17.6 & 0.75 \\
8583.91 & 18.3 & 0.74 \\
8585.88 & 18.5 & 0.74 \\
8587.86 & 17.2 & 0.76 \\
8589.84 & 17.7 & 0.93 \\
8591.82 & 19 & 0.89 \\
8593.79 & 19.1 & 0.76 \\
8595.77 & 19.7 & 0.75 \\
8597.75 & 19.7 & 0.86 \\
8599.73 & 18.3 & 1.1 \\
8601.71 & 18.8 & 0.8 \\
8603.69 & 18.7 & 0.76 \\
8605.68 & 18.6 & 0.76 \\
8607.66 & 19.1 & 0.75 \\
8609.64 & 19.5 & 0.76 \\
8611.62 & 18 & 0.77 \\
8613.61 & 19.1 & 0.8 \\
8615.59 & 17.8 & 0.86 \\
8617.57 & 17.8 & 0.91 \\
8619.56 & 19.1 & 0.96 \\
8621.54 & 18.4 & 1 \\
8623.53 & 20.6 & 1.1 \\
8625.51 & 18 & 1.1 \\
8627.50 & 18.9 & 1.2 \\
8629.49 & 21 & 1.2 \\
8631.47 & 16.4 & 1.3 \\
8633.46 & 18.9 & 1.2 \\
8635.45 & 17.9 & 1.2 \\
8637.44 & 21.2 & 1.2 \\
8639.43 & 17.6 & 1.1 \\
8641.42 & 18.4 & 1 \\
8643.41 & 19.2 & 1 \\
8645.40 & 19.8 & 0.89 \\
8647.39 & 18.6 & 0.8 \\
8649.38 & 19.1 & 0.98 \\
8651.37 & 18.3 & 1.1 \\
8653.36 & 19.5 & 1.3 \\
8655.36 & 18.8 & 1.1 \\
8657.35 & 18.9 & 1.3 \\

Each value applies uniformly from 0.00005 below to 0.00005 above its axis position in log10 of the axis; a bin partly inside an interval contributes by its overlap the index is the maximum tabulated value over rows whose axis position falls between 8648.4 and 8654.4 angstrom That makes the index 19.5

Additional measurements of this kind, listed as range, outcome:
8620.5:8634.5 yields 21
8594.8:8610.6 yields 19.7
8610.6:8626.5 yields 20.6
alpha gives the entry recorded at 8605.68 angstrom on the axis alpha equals 18.6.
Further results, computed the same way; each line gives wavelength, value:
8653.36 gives 19.5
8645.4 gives 19.8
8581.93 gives 17.6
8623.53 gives 20.6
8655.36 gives 18.8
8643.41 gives 19.2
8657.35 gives 18.9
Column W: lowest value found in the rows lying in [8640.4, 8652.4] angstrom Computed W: 18.3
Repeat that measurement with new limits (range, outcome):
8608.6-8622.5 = 17.8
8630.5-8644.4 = 16.4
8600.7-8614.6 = 18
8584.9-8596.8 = 17.2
